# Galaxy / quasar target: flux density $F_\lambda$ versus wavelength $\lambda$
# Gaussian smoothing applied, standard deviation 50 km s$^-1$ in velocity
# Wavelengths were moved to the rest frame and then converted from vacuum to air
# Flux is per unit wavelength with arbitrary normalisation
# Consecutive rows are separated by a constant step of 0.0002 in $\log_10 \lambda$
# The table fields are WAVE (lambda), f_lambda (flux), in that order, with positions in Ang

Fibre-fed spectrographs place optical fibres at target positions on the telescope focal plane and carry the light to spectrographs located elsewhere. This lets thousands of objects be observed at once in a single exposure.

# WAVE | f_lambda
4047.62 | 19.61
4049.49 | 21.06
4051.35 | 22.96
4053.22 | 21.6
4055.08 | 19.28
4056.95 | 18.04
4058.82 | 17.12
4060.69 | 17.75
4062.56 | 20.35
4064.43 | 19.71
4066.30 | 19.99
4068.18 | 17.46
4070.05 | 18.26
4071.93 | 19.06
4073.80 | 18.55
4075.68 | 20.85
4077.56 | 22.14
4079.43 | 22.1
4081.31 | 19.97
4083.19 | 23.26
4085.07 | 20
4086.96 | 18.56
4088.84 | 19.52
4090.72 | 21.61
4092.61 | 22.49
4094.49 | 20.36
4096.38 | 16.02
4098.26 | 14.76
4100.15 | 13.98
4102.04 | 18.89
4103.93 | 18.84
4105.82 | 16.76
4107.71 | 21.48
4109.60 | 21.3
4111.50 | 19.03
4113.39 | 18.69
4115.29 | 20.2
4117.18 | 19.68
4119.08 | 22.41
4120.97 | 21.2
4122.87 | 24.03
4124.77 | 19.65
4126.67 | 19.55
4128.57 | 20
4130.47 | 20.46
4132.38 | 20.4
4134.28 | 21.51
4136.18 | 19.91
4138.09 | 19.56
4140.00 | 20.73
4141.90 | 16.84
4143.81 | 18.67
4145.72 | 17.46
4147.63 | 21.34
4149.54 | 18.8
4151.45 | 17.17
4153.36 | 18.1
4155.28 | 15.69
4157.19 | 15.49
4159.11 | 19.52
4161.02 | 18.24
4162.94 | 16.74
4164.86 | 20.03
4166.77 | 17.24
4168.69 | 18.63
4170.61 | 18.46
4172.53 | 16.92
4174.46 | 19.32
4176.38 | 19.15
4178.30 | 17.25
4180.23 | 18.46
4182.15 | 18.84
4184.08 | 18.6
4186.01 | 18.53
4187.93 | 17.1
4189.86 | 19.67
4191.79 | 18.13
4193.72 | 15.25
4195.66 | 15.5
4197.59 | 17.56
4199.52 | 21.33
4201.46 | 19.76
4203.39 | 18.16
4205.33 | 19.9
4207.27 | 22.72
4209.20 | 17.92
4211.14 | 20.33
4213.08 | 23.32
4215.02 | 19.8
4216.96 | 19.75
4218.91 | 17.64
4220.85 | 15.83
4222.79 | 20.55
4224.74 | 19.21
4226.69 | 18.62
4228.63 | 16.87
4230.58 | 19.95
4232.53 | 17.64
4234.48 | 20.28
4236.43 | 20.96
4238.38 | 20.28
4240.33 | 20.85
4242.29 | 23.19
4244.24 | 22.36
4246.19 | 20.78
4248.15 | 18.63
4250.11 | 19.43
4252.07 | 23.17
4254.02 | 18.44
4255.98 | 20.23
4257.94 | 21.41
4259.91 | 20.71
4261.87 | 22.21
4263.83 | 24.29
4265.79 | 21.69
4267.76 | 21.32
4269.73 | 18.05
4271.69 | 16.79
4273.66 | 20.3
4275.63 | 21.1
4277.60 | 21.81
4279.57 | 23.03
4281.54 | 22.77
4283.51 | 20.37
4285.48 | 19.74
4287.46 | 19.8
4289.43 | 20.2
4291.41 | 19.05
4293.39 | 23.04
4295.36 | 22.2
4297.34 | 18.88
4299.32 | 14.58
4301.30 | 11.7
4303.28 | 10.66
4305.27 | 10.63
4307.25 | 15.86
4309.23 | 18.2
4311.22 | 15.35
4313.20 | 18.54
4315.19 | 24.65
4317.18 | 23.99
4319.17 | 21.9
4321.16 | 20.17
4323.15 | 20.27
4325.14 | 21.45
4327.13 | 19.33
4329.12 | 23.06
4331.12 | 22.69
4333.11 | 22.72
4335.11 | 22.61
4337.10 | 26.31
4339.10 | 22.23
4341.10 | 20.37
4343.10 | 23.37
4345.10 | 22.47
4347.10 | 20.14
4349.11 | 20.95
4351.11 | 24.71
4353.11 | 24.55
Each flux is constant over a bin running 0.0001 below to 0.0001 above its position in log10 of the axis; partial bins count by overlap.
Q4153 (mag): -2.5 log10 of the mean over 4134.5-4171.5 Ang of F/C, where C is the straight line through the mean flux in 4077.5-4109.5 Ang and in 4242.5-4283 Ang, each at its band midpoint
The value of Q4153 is 0.09 mag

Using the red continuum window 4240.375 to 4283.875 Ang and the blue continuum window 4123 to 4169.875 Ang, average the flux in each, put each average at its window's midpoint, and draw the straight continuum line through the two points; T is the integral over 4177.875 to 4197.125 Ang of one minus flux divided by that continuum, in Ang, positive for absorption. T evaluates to 1.9 Ang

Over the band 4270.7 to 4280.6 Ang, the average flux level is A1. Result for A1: 20.6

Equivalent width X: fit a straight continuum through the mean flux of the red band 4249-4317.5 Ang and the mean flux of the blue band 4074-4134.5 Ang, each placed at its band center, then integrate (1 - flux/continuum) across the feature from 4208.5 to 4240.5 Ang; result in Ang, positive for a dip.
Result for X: 0.4 Ang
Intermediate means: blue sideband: 20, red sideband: 19.5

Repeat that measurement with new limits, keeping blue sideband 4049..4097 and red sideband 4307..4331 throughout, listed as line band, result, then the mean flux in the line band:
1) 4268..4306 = 3.01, 18.8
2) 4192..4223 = 1.84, 19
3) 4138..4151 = 0.74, 19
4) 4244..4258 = -0.06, 20.4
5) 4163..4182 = 1.72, 18.3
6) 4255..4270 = -0.77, 21.4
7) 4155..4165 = 1.28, 17.6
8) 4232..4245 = -0.38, 20.9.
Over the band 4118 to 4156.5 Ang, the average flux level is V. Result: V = 19.6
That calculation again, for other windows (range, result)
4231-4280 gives 20.7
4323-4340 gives 22.4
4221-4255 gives 20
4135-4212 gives 18.5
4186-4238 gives 19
